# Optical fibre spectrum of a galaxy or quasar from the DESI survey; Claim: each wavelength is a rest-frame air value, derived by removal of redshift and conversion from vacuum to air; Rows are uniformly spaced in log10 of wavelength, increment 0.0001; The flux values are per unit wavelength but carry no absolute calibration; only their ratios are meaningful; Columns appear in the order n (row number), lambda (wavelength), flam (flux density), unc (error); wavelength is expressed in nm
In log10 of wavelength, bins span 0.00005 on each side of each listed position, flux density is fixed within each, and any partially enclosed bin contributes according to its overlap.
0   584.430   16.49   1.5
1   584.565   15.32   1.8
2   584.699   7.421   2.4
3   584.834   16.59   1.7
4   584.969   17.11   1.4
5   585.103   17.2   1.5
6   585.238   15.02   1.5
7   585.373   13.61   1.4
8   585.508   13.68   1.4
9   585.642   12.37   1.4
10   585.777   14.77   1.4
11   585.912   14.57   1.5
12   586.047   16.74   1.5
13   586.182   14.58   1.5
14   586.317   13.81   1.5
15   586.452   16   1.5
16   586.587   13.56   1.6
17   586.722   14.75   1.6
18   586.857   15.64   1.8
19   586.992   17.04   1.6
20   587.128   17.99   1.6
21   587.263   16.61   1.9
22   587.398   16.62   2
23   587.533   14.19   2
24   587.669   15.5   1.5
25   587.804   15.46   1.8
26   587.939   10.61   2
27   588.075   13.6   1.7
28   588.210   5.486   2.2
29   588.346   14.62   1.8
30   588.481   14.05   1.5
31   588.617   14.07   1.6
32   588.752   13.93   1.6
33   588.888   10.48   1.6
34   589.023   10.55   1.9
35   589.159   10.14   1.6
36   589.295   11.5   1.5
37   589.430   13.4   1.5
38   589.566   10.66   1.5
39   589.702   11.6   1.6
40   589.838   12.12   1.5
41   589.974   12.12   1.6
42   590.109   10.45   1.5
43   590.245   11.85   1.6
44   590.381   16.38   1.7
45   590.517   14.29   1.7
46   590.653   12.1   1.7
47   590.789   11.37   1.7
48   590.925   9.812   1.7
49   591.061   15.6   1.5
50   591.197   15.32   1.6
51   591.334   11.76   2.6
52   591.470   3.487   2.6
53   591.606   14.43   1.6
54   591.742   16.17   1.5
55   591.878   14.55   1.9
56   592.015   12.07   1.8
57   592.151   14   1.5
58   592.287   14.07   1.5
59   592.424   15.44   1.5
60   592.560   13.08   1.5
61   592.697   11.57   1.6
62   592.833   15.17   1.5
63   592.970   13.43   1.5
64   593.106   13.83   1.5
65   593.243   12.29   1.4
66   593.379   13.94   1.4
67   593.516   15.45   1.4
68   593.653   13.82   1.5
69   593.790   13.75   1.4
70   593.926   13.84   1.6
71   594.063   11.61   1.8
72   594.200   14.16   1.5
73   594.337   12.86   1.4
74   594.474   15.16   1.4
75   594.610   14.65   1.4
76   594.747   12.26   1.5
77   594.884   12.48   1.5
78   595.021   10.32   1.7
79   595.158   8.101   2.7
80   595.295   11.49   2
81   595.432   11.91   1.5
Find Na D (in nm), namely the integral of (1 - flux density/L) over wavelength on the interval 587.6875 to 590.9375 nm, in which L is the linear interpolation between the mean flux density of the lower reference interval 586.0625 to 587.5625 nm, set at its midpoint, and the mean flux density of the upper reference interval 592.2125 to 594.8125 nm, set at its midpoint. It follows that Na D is 0.59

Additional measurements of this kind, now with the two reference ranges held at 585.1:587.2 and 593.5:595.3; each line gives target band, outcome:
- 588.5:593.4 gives 0.36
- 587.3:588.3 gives 0.10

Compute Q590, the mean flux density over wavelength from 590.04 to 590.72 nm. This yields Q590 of 13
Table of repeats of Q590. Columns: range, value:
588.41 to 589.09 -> 12.6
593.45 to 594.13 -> 13.7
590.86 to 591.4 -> 13.1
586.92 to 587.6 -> 16.5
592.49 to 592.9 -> 13.3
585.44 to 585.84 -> 13.6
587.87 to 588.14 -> 12.1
